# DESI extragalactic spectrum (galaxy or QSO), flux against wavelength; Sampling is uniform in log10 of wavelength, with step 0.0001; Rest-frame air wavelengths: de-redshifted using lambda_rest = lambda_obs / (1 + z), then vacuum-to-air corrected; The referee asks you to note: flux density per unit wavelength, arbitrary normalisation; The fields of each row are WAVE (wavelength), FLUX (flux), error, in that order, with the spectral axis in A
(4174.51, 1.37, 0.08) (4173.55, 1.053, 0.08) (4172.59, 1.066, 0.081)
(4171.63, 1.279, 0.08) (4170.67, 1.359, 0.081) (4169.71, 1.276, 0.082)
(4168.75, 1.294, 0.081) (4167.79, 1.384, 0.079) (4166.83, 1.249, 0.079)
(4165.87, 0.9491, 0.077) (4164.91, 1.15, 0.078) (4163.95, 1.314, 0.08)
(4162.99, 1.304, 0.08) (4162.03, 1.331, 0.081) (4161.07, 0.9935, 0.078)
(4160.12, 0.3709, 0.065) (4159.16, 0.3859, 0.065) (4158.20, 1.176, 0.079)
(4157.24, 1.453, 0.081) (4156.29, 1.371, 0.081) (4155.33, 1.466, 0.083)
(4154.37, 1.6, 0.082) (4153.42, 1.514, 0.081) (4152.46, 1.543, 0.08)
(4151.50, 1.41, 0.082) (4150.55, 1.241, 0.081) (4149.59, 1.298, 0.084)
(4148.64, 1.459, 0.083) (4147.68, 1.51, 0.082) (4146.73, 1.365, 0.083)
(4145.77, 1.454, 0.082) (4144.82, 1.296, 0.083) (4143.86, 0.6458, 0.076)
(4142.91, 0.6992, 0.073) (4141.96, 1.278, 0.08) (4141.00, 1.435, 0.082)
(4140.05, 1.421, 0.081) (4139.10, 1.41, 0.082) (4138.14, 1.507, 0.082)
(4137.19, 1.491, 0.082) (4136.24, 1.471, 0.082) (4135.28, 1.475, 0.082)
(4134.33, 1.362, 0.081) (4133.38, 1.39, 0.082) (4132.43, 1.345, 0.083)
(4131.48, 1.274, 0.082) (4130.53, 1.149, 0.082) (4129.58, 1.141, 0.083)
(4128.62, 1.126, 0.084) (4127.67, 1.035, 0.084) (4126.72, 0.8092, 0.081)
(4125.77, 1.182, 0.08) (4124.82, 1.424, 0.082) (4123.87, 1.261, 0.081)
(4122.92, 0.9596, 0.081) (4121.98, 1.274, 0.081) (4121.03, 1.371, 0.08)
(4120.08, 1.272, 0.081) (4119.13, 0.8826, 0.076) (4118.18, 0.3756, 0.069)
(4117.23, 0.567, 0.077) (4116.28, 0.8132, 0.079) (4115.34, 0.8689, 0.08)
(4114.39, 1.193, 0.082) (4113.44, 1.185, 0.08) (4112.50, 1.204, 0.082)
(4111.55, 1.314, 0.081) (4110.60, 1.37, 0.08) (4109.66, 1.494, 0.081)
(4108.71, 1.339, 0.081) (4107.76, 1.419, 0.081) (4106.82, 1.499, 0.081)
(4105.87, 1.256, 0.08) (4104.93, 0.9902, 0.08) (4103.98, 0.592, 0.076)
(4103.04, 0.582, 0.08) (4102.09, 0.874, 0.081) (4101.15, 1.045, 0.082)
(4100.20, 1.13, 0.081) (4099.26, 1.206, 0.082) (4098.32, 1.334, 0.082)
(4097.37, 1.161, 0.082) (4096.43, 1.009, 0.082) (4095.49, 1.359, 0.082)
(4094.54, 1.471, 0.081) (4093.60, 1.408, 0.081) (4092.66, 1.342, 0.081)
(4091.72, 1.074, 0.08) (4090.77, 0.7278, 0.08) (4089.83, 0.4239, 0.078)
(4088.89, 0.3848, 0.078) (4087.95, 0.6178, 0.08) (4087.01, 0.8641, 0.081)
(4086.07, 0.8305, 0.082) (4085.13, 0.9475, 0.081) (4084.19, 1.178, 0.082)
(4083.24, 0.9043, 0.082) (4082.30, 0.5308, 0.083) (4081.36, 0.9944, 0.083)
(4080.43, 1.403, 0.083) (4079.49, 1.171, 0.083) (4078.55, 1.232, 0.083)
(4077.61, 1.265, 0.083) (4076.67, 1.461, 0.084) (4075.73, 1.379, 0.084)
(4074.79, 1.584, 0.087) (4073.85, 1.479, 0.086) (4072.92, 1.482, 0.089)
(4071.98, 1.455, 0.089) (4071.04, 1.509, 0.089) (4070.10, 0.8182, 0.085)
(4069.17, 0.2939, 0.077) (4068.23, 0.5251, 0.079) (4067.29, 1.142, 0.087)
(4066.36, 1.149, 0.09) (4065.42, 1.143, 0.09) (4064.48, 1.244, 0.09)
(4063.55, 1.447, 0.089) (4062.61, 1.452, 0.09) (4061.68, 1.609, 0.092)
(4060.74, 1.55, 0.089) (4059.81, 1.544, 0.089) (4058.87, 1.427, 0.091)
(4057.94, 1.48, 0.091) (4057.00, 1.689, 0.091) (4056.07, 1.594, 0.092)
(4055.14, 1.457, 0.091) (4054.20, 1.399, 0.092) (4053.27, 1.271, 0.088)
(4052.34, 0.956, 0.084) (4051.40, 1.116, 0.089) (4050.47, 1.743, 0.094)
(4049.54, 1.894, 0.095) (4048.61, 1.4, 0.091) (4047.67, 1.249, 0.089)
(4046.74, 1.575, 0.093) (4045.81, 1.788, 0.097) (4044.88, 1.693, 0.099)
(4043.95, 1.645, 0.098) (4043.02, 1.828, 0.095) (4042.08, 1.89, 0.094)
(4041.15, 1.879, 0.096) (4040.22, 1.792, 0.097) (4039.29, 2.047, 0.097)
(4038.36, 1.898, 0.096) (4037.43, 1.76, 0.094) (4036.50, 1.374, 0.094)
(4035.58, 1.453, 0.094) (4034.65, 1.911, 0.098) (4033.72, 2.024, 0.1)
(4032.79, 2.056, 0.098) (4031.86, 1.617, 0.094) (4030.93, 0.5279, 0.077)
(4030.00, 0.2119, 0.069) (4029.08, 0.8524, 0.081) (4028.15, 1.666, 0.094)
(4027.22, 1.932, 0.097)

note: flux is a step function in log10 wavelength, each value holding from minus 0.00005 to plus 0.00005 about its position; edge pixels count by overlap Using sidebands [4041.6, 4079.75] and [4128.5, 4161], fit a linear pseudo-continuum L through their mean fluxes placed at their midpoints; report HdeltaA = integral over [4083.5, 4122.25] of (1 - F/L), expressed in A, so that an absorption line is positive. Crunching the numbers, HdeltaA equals 8.2 A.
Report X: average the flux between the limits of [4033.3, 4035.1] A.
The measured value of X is 1.97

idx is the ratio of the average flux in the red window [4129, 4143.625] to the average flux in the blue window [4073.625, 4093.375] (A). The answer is 1.26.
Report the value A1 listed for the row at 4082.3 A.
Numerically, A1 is 0.5308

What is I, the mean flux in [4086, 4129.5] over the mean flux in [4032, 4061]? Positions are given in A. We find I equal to 0.66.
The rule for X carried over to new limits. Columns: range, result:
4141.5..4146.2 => 1.07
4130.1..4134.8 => 1.31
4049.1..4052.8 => 1.42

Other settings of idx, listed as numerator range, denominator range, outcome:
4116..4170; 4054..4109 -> 1.04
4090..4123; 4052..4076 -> 0.84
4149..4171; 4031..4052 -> 0.73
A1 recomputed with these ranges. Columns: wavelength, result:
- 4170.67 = 1.359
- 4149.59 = 1.298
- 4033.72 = 2.024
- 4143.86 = 0.6458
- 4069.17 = 0.2939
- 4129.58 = 1.141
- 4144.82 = 1.296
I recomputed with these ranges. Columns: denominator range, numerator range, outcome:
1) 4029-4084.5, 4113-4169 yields 0.86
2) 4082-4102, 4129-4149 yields 1.31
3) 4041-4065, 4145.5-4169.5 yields 0.83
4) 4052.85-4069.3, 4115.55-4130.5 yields 0.78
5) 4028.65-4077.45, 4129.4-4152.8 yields 0.92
